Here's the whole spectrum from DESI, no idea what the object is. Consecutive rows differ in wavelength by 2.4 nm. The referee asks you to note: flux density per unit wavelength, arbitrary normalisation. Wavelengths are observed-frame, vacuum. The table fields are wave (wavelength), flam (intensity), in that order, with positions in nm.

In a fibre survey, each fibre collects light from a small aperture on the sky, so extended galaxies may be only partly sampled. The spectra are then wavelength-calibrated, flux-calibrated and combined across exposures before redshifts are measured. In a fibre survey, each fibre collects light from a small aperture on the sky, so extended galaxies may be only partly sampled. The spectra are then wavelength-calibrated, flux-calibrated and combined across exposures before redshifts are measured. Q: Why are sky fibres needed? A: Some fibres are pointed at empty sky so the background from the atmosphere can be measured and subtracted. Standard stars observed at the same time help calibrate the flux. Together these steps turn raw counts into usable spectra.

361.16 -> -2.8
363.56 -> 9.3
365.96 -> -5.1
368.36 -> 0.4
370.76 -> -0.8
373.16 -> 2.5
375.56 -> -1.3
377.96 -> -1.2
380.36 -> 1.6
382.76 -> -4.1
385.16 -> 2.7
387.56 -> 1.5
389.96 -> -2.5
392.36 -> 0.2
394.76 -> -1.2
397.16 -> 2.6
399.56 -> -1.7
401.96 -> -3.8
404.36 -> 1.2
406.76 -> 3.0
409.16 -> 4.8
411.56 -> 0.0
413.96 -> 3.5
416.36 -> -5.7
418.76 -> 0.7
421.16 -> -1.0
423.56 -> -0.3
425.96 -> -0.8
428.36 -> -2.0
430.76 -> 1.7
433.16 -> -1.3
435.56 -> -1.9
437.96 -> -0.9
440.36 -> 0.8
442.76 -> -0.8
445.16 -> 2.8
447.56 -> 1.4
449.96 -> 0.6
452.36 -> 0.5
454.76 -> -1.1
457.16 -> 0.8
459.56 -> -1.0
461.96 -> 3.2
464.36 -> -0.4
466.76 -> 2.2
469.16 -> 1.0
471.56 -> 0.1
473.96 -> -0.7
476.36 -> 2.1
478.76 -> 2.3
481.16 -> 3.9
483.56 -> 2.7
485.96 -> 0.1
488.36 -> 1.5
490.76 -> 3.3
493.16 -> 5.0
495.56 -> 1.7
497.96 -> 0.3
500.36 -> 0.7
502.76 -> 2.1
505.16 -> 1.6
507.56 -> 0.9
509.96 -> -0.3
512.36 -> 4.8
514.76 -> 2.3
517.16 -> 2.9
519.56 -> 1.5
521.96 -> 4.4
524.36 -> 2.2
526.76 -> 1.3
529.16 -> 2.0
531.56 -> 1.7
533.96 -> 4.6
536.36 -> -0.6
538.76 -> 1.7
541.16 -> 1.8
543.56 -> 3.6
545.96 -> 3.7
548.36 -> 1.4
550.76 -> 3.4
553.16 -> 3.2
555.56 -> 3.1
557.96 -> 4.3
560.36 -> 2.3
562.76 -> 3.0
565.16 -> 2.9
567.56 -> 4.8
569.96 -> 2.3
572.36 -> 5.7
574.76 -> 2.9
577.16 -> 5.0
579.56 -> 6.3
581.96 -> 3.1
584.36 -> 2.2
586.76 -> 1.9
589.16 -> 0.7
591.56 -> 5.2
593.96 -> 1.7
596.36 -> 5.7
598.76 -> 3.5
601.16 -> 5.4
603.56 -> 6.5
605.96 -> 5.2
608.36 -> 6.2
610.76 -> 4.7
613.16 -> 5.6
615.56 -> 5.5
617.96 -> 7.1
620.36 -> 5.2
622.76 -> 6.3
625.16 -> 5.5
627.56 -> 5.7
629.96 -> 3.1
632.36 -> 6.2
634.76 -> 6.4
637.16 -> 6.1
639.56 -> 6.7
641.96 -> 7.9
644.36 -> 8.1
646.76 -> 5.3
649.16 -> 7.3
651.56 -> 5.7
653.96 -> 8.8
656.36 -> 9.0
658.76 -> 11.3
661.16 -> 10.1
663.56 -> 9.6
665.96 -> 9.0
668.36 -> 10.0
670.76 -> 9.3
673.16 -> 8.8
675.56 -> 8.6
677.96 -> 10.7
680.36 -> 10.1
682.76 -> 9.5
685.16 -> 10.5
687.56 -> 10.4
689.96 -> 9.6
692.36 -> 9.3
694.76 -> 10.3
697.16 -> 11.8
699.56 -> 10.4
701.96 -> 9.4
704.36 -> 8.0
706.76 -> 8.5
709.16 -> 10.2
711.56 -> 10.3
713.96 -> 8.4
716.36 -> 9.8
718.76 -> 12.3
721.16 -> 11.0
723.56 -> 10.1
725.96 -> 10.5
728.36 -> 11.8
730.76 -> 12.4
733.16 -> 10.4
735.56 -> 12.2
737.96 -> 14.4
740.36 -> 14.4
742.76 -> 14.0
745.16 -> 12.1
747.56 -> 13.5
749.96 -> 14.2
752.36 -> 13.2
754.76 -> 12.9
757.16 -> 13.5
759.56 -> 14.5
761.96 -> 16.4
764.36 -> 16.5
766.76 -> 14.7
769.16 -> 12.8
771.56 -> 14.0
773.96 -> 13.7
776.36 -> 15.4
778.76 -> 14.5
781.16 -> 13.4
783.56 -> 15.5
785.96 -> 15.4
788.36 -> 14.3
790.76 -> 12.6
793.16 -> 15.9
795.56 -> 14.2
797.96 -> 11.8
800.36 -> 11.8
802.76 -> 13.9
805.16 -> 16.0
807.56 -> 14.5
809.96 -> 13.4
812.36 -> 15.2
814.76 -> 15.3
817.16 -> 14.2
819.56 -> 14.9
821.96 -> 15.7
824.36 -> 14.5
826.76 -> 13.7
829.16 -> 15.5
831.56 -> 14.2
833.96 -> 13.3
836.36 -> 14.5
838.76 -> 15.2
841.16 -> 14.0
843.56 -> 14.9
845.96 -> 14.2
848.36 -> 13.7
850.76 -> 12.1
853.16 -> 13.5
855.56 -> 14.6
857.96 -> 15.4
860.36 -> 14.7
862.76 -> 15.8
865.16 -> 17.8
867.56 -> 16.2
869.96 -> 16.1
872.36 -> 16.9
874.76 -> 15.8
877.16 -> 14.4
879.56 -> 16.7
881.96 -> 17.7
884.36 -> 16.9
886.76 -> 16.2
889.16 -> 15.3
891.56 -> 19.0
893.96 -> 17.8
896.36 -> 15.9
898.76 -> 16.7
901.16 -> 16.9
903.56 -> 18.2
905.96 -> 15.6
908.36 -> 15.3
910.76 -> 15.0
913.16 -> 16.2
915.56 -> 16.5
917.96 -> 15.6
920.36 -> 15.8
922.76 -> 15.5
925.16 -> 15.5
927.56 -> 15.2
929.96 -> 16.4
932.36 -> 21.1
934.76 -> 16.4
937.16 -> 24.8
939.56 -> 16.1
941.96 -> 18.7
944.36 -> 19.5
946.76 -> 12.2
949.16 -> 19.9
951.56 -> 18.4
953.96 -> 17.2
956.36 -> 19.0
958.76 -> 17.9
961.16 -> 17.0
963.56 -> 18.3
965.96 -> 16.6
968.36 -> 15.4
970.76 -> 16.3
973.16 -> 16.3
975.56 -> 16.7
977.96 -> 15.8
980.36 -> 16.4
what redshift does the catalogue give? 0.644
